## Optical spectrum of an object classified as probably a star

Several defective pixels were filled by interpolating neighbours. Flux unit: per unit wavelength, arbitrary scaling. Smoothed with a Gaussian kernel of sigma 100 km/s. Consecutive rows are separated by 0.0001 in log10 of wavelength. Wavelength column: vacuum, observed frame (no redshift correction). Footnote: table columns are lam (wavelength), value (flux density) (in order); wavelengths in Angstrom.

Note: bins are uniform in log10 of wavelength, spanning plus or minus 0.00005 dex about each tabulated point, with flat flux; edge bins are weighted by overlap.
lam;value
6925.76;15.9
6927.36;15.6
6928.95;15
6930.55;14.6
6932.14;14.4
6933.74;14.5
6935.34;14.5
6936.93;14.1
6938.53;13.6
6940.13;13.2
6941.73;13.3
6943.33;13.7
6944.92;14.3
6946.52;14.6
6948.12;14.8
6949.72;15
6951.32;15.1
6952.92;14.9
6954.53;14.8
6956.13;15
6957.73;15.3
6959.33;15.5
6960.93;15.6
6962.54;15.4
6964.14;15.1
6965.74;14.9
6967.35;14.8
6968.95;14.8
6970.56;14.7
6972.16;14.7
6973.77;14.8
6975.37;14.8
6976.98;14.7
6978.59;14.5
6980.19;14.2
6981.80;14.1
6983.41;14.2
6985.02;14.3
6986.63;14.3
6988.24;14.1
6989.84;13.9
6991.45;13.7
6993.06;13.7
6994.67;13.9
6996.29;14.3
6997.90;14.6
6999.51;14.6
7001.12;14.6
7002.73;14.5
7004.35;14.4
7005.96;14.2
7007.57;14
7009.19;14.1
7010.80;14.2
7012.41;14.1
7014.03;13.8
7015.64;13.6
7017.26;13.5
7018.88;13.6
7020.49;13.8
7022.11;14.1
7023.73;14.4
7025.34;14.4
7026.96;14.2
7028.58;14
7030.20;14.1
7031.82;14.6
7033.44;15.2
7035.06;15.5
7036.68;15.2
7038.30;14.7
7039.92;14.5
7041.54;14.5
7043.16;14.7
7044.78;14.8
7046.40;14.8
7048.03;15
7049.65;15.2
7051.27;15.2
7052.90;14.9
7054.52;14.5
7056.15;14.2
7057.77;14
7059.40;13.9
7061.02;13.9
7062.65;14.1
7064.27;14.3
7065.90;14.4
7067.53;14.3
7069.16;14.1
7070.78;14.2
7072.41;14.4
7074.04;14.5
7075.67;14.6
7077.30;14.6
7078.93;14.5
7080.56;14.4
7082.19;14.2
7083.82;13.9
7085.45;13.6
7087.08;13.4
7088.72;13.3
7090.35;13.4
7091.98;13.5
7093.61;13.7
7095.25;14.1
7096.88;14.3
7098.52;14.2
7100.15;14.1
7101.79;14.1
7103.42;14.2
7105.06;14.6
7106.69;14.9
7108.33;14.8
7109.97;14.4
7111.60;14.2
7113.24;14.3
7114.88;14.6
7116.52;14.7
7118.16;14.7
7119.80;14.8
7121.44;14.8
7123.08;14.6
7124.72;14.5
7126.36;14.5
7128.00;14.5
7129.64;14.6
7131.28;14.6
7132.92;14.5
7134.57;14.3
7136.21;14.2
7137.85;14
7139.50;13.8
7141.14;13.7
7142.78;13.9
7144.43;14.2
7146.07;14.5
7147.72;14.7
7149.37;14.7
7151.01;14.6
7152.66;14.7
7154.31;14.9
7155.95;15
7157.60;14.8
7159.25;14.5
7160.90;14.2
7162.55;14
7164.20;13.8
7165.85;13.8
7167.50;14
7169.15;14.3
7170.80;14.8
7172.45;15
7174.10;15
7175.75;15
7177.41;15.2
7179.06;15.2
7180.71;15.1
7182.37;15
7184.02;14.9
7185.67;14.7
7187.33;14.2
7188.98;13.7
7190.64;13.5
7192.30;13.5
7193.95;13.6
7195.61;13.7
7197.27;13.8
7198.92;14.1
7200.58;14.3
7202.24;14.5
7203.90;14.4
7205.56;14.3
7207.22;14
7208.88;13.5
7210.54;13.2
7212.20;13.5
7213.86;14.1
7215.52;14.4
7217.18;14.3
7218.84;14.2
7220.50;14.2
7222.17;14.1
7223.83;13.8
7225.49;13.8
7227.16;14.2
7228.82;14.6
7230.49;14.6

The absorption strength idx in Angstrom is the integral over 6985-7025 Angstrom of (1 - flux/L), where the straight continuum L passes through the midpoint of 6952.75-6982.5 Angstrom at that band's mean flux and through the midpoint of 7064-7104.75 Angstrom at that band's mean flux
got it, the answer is 1.46 Angstrom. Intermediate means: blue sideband 14.9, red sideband 14.1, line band 14.1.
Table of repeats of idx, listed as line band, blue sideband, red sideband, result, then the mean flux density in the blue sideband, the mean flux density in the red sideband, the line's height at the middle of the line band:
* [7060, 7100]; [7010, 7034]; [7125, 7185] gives 0.6 Angstrom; 14.1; 14.5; 14.3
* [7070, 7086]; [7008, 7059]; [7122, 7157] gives 0.1 Angstrom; 14.4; 14.4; 14.4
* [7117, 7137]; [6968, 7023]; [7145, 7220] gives -0.4 Angstrom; 14.2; 14.3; 14.3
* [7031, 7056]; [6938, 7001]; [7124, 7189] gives -0.6 Angstrom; 14.5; 14.5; 14.5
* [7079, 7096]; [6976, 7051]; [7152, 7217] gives 0.6 Angstrom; 14.3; 14.3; 14.3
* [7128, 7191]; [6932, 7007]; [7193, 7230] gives -1.5 Angstrom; 14.5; 14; 14.1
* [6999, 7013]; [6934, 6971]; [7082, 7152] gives 0.2 Angstrom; 14.6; 14.3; 14.5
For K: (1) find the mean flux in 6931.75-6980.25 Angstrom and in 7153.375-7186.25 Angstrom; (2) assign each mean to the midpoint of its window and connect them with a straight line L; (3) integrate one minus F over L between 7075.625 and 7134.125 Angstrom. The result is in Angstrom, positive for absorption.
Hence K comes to 1.4 Angstrom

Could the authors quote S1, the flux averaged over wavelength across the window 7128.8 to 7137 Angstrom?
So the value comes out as 14.4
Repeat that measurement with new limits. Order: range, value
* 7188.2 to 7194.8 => 13.6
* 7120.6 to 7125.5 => 14.6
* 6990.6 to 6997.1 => 13.9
